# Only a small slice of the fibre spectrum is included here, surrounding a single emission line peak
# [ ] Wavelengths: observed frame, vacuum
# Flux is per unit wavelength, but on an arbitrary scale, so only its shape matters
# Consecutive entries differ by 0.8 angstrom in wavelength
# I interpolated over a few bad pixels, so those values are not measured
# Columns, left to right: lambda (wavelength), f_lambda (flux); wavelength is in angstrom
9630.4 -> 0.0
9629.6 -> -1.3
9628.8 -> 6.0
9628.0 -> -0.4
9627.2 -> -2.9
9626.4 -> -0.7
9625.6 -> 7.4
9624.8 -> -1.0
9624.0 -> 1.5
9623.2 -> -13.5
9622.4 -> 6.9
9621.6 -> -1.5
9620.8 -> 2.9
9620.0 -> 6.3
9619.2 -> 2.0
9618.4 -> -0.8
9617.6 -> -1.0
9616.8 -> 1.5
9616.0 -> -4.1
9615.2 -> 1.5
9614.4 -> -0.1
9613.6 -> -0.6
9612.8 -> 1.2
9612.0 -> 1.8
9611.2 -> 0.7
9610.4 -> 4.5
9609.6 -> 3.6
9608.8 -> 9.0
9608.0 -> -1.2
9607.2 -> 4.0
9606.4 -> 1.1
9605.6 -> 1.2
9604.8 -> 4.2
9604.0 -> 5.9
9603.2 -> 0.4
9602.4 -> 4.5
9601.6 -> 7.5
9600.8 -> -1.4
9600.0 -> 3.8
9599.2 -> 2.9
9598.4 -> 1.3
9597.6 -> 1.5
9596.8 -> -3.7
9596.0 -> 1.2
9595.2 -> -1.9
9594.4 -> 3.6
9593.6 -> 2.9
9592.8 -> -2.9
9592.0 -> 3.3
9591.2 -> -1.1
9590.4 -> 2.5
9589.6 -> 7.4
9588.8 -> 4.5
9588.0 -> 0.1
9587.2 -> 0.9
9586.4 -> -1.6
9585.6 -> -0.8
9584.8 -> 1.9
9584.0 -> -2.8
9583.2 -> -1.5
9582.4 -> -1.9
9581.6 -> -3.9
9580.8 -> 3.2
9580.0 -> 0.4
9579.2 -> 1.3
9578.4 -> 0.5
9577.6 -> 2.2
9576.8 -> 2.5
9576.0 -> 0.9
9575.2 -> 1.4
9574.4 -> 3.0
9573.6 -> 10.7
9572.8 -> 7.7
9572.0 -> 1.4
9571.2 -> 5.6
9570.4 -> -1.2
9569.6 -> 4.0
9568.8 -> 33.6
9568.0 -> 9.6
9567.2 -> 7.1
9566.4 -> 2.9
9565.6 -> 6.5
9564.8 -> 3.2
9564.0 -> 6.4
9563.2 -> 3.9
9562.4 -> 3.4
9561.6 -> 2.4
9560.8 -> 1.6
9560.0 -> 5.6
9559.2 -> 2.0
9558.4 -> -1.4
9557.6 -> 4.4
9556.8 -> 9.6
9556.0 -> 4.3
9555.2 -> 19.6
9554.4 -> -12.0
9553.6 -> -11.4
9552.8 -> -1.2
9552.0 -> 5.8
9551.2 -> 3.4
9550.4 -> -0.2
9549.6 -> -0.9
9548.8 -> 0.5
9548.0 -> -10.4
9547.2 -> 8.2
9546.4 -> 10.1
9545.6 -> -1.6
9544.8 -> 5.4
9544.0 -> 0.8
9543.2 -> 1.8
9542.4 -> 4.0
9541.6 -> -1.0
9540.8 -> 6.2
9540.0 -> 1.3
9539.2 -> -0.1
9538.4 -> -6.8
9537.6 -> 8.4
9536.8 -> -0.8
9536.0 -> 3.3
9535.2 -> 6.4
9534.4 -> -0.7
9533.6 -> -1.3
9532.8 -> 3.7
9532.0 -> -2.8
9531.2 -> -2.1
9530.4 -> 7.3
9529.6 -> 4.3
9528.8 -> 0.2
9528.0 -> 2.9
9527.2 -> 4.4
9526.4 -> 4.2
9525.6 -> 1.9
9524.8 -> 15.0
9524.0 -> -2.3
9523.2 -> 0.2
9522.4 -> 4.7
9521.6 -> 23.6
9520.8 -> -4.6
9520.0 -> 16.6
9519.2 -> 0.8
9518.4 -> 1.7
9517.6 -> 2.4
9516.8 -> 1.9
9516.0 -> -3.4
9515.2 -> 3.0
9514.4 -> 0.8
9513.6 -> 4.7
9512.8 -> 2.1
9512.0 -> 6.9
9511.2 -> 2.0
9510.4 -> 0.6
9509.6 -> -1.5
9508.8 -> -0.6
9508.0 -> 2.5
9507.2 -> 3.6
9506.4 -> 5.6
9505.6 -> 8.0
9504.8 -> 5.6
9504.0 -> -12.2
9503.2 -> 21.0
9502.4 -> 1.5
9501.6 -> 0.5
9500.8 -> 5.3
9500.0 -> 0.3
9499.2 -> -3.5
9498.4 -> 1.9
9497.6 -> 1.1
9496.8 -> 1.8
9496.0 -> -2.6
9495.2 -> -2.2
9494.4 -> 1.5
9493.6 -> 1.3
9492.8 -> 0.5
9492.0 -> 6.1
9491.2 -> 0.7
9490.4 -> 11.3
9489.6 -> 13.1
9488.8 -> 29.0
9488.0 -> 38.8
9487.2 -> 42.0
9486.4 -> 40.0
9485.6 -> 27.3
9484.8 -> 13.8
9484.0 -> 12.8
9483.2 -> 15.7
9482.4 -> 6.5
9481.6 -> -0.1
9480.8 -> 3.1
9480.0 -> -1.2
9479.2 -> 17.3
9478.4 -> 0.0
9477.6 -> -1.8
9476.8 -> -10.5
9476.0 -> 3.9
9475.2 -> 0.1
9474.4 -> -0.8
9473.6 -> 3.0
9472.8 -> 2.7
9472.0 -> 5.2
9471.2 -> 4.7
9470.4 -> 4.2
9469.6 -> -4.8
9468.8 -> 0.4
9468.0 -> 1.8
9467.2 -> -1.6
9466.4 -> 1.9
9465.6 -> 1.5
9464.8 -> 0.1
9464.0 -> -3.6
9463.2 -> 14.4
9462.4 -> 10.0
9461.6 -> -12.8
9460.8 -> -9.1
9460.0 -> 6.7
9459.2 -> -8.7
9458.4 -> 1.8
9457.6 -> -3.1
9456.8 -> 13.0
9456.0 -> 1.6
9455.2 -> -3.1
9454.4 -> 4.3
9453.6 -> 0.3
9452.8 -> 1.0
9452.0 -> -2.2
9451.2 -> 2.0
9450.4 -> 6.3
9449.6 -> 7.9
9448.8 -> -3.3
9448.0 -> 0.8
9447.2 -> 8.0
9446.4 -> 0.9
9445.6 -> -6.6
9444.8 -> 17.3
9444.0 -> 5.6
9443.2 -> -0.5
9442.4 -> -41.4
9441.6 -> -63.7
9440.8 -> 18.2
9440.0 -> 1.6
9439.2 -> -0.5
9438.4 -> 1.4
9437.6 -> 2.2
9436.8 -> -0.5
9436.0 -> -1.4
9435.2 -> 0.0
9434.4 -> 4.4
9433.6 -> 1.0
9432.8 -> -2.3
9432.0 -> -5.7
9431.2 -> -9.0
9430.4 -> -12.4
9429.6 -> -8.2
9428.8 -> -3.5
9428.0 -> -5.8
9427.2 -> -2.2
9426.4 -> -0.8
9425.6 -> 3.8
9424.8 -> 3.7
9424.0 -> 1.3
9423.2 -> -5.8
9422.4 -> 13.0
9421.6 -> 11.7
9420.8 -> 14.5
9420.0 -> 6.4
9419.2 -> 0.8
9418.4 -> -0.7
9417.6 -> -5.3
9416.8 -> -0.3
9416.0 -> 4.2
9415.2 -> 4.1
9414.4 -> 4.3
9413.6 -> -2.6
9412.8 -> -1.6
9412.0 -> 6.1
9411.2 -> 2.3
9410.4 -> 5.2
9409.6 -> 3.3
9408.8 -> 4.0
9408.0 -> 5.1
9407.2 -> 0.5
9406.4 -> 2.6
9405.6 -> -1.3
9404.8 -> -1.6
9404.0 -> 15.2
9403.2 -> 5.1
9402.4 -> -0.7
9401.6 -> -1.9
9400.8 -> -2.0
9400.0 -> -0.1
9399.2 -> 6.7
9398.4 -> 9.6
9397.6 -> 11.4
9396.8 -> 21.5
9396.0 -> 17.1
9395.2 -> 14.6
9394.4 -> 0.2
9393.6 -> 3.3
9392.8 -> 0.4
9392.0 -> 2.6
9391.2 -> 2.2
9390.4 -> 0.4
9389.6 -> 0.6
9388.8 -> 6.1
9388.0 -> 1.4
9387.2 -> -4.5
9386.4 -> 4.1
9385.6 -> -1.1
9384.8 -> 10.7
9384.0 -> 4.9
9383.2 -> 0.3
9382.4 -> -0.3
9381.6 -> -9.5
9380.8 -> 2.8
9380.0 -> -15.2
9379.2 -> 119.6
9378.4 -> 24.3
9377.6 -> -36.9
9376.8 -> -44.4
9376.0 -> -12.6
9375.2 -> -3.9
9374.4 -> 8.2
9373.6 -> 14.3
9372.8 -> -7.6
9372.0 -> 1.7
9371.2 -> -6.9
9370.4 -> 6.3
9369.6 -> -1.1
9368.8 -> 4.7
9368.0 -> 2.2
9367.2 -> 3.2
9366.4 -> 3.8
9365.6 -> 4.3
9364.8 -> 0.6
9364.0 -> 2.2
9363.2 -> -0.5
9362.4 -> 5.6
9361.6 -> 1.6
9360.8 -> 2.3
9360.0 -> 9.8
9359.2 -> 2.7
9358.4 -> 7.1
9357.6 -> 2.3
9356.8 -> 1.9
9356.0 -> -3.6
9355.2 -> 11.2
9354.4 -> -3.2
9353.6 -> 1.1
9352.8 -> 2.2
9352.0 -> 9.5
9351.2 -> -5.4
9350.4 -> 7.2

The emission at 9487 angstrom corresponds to [O III]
